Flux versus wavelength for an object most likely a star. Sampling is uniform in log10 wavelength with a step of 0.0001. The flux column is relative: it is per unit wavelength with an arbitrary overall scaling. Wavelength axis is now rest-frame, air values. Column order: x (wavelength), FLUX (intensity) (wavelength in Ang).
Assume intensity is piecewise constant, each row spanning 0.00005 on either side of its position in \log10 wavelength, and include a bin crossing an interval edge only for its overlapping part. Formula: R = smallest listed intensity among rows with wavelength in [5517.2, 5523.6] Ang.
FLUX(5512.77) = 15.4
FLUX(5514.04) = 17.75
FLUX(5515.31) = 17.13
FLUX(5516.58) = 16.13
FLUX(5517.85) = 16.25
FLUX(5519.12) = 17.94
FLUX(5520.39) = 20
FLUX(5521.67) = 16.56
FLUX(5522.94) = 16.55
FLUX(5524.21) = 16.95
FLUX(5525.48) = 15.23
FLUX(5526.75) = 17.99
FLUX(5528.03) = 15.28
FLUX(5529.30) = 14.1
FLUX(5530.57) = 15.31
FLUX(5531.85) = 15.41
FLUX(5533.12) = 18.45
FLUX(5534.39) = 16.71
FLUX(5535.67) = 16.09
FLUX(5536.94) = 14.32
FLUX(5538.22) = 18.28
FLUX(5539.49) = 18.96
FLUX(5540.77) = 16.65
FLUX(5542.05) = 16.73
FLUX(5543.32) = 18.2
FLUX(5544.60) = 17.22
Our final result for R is 16.25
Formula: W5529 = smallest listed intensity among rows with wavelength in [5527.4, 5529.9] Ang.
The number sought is 14.1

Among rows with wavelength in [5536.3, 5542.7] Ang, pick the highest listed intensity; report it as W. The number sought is 18.96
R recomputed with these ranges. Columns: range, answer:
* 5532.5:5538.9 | 14.32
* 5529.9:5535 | 15.31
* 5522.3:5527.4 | 15.23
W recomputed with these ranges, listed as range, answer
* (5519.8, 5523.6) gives 20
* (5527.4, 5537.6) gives 18.45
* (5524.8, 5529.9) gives 17.99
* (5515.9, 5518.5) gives 16.25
